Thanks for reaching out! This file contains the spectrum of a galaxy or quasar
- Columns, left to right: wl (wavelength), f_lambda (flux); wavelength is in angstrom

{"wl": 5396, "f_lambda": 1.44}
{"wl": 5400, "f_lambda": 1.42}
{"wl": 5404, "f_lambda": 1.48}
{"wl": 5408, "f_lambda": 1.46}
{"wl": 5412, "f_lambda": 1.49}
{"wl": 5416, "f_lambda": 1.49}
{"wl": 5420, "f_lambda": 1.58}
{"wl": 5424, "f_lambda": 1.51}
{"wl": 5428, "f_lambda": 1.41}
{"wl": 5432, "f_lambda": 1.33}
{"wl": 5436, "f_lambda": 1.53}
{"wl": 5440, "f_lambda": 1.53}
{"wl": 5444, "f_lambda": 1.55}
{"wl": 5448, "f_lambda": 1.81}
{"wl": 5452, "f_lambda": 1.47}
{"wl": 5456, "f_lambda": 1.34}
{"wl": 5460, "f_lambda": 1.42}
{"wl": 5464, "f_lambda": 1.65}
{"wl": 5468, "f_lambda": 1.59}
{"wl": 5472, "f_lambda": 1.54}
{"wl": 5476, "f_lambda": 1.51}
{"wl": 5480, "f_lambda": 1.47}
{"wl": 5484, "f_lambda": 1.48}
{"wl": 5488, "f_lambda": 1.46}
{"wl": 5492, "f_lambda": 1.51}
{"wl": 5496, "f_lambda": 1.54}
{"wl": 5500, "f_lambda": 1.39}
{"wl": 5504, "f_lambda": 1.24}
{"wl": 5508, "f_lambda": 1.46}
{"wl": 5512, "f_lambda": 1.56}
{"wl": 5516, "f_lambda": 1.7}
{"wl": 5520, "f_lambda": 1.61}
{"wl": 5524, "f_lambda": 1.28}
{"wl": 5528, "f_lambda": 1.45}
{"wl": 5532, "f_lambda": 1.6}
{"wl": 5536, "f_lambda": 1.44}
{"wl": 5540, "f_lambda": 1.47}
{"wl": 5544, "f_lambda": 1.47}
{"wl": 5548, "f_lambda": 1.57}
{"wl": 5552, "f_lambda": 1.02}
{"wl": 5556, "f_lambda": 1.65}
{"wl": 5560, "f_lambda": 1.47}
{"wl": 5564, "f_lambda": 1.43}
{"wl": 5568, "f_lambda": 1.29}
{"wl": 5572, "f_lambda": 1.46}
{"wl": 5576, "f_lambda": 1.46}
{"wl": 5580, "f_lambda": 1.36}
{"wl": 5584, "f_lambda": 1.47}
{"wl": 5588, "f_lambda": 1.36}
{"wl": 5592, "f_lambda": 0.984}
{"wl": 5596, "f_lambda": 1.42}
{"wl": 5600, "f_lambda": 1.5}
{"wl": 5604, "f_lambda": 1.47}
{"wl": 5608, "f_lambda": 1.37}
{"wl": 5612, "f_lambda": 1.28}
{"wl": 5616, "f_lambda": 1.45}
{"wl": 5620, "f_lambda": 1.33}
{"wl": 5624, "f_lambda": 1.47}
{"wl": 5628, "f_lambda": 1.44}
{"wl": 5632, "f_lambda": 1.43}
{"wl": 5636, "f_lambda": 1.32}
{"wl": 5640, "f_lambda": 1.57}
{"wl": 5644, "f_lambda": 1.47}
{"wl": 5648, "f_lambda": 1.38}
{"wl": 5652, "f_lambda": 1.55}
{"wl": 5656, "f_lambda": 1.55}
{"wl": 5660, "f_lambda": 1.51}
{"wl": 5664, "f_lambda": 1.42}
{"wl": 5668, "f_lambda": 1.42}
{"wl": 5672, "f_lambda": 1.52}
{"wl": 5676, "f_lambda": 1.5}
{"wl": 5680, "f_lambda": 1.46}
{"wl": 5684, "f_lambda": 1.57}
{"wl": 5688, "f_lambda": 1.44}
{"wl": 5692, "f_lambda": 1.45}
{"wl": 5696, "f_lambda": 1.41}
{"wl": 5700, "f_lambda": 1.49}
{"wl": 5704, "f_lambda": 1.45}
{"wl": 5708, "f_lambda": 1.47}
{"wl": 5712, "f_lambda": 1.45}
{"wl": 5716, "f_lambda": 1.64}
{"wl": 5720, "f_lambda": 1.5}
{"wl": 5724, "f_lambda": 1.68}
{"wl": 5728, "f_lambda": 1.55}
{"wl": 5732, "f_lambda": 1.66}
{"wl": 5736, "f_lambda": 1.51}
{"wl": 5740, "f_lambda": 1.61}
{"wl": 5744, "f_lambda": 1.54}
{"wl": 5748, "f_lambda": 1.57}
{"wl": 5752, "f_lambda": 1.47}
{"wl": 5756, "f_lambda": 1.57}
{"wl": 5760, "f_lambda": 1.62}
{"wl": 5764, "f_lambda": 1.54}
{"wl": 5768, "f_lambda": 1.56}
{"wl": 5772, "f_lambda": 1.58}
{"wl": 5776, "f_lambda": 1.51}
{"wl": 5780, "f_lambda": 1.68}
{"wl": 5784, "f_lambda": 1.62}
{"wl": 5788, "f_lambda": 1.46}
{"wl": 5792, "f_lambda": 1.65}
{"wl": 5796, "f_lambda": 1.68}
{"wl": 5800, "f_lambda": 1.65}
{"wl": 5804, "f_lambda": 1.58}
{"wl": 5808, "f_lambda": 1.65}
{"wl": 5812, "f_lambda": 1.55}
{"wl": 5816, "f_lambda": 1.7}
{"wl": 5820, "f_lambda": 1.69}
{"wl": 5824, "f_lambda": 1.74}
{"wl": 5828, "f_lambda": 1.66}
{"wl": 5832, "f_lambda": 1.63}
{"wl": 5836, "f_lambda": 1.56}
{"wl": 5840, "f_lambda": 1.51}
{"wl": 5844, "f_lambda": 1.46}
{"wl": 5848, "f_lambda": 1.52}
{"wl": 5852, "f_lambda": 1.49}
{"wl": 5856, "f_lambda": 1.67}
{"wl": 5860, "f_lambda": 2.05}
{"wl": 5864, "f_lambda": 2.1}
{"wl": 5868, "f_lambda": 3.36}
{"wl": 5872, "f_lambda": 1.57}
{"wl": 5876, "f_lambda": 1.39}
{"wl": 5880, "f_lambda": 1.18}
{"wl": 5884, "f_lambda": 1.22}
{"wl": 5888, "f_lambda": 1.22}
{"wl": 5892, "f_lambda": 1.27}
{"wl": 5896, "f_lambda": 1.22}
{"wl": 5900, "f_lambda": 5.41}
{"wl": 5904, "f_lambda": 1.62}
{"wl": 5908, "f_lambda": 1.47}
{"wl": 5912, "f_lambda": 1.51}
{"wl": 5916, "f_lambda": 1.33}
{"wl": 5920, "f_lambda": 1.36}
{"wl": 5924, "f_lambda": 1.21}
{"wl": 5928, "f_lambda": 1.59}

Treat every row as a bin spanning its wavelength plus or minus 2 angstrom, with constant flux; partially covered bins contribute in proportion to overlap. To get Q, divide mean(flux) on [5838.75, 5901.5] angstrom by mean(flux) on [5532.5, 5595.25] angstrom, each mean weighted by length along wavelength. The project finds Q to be 1.3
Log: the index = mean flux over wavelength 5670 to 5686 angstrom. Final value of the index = 1.51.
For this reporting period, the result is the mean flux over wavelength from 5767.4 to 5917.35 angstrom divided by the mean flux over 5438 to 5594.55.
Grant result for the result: 1.2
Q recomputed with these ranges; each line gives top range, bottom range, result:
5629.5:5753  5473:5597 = 1.04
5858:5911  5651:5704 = 1.30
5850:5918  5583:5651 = 1.31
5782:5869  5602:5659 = 1.19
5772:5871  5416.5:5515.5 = 1.14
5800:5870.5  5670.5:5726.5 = 1.17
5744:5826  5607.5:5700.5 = 1.10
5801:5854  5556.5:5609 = 1.14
